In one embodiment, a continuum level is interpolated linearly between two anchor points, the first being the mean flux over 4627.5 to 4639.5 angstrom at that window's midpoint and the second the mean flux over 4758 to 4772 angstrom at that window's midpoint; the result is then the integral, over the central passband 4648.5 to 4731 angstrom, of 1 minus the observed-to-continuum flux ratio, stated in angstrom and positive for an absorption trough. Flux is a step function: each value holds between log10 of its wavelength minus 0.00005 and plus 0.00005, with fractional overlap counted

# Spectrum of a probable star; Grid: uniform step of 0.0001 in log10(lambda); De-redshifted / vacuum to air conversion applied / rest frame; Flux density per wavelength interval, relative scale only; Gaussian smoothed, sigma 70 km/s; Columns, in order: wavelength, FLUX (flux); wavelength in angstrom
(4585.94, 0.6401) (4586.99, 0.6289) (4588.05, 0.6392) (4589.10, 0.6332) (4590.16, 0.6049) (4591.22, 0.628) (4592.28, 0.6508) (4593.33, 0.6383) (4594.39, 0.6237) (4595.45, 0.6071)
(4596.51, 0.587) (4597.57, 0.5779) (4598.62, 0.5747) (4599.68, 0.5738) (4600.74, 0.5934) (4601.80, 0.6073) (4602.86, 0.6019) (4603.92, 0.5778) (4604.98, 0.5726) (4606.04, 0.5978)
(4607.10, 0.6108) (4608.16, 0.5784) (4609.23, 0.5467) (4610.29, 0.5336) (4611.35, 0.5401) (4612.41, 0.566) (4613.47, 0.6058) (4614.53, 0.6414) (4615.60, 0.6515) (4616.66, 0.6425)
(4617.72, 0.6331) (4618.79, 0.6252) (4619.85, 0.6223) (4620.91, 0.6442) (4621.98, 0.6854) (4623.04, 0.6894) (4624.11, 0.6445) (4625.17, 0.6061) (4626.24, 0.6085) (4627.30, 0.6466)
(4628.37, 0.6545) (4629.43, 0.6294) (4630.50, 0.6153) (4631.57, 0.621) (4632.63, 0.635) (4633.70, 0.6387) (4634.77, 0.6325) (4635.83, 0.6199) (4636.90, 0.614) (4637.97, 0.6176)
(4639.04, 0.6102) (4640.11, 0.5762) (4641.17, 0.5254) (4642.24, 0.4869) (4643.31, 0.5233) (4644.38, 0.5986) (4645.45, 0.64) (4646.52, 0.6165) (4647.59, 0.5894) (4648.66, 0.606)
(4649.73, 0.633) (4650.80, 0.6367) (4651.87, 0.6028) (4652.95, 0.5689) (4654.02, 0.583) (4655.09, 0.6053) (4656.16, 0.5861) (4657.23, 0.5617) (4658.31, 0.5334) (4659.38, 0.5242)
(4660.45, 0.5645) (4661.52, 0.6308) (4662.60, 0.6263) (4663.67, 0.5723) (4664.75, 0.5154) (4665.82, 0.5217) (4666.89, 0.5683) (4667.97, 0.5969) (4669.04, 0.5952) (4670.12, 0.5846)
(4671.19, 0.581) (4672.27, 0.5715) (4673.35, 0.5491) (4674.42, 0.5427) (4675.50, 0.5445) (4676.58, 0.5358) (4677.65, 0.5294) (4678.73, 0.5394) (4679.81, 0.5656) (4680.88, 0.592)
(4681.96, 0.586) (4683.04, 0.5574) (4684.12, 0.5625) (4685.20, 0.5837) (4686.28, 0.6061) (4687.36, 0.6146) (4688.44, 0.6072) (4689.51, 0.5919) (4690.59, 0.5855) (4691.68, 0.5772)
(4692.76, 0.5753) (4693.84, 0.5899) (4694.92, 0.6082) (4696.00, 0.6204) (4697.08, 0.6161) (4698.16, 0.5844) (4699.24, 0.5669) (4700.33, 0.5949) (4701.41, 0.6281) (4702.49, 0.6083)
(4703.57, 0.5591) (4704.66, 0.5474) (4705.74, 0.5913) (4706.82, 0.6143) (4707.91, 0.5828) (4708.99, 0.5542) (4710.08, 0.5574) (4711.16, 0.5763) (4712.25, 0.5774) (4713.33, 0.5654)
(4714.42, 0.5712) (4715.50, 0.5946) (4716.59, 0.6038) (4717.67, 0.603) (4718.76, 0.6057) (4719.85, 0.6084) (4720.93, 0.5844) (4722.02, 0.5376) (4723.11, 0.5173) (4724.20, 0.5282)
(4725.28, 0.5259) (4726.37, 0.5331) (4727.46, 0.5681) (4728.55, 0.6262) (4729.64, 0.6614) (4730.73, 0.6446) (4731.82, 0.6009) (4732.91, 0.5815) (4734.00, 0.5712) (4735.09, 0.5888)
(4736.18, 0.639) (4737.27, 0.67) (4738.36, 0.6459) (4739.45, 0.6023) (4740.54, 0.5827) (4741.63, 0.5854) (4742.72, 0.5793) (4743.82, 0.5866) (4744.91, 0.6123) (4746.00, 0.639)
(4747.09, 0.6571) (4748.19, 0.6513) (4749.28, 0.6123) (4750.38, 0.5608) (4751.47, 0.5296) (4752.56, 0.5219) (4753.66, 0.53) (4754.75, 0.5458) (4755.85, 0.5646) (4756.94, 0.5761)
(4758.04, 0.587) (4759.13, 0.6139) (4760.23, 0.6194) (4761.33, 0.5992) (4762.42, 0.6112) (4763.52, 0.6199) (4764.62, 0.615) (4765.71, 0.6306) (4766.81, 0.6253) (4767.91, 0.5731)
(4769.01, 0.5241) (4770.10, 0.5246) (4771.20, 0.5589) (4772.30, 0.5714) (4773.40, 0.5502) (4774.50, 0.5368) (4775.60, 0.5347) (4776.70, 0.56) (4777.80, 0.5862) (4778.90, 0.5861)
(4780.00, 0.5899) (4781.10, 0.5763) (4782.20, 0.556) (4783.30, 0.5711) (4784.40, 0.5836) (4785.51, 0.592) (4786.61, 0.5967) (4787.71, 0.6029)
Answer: 4.3 angstrom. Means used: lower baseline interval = 0.627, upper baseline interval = 0.592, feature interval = 0.58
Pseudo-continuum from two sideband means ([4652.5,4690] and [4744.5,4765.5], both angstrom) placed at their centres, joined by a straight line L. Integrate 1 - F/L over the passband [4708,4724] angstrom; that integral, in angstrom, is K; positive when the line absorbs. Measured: 0.2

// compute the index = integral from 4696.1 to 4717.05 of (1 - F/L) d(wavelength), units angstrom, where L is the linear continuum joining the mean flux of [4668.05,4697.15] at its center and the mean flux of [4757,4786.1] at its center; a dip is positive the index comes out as -0.2 angstrom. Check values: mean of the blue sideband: 0.578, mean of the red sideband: 0.58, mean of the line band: 0.585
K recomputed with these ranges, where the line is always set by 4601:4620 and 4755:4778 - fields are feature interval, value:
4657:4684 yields 1.22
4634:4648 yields 0.10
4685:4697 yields -0.20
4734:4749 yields -0.89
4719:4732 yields 0.13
